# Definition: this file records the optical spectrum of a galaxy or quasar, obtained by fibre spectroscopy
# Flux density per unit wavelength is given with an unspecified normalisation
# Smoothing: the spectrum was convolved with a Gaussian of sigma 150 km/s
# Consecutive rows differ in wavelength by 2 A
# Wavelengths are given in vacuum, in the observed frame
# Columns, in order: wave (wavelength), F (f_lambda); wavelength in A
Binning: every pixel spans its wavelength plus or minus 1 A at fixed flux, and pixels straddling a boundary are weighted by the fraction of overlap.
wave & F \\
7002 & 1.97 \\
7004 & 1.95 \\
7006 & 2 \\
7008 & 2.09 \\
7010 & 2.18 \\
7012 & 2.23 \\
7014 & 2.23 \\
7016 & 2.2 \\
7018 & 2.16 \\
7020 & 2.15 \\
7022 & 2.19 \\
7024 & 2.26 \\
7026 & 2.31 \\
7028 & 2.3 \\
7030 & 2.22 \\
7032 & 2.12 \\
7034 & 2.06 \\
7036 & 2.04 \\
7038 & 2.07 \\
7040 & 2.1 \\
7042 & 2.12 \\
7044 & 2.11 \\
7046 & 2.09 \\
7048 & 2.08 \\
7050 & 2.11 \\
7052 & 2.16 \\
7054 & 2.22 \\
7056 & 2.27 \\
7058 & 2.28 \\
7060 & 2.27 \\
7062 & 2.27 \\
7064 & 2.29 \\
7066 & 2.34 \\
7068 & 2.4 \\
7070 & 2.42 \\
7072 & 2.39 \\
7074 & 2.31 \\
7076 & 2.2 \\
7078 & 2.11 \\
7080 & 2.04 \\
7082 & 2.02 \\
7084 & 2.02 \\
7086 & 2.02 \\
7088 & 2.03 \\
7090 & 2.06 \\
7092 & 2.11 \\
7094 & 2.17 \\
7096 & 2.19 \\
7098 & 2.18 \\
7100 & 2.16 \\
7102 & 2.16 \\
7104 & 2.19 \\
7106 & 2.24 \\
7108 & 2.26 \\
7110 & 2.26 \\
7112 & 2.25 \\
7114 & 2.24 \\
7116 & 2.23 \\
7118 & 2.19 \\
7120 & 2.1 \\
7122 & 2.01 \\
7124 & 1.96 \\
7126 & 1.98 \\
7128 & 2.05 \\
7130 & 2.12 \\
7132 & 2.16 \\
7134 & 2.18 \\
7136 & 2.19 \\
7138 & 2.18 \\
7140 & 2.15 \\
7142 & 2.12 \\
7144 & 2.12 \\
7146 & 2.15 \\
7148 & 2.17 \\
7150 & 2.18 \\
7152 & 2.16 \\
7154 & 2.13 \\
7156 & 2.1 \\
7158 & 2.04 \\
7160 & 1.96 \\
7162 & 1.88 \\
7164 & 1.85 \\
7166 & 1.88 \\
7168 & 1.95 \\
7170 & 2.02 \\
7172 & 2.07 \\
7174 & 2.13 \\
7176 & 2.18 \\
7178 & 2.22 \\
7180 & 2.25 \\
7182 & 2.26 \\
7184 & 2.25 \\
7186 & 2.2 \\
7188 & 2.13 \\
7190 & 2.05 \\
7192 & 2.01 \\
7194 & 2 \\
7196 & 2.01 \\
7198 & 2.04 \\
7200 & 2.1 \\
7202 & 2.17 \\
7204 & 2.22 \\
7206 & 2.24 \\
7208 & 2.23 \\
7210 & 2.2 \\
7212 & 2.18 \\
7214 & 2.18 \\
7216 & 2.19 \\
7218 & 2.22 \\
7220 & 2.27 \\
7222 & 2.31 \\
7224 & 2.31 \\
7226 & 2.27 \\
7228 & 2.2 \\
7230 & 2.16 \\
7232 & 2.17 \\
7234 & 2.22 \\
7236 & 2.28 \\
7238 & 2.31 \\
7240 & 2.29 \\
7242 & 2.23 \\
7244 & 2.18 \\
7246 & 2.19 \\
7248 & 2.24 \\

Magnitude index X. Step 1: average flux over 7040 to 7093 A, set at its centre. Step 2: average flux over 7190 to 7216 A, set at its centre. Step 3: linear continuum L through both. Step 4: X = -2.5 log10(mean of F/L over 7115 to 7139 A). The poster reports 0.023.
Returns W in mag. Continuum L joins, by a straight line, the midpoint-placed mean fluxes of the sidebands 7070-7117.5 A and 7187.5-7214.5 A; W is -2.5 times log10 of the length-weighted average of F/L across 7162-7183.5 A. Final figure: 0.03 mag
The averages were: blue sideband 2.17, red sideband 2.12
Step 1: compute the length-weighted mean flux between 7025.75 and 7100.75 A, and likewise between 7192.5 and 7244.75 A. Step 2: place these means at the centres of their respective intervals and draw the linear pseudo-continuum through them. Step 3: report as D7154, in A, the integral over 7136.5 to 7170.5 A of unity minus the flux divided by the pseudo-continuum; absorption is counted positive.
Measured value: 1.9 A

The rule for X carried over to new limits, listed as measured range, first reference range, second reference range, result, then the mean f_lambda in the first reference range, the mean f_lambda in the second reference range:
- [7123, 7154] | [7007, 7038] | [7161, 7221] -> 0.01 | 2.18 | 2.12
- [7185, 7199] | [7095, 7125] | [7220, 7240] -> 0.08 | 2.17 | 2.25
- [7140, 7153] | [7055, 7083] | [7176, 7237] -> 0.03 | 2.26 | 2.18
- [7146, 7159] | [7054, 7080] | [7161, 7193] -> 0.00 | 2.28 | 2.08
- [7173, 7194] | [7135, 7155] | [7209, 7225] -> 0.02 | 2.16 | 2.23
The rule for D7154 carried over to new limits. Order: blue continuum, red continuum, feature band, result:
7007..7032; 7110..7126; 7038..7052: 0.54 A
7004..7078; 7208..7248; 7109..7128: 0.68 A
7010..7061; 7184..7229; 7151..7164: 0.85 A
